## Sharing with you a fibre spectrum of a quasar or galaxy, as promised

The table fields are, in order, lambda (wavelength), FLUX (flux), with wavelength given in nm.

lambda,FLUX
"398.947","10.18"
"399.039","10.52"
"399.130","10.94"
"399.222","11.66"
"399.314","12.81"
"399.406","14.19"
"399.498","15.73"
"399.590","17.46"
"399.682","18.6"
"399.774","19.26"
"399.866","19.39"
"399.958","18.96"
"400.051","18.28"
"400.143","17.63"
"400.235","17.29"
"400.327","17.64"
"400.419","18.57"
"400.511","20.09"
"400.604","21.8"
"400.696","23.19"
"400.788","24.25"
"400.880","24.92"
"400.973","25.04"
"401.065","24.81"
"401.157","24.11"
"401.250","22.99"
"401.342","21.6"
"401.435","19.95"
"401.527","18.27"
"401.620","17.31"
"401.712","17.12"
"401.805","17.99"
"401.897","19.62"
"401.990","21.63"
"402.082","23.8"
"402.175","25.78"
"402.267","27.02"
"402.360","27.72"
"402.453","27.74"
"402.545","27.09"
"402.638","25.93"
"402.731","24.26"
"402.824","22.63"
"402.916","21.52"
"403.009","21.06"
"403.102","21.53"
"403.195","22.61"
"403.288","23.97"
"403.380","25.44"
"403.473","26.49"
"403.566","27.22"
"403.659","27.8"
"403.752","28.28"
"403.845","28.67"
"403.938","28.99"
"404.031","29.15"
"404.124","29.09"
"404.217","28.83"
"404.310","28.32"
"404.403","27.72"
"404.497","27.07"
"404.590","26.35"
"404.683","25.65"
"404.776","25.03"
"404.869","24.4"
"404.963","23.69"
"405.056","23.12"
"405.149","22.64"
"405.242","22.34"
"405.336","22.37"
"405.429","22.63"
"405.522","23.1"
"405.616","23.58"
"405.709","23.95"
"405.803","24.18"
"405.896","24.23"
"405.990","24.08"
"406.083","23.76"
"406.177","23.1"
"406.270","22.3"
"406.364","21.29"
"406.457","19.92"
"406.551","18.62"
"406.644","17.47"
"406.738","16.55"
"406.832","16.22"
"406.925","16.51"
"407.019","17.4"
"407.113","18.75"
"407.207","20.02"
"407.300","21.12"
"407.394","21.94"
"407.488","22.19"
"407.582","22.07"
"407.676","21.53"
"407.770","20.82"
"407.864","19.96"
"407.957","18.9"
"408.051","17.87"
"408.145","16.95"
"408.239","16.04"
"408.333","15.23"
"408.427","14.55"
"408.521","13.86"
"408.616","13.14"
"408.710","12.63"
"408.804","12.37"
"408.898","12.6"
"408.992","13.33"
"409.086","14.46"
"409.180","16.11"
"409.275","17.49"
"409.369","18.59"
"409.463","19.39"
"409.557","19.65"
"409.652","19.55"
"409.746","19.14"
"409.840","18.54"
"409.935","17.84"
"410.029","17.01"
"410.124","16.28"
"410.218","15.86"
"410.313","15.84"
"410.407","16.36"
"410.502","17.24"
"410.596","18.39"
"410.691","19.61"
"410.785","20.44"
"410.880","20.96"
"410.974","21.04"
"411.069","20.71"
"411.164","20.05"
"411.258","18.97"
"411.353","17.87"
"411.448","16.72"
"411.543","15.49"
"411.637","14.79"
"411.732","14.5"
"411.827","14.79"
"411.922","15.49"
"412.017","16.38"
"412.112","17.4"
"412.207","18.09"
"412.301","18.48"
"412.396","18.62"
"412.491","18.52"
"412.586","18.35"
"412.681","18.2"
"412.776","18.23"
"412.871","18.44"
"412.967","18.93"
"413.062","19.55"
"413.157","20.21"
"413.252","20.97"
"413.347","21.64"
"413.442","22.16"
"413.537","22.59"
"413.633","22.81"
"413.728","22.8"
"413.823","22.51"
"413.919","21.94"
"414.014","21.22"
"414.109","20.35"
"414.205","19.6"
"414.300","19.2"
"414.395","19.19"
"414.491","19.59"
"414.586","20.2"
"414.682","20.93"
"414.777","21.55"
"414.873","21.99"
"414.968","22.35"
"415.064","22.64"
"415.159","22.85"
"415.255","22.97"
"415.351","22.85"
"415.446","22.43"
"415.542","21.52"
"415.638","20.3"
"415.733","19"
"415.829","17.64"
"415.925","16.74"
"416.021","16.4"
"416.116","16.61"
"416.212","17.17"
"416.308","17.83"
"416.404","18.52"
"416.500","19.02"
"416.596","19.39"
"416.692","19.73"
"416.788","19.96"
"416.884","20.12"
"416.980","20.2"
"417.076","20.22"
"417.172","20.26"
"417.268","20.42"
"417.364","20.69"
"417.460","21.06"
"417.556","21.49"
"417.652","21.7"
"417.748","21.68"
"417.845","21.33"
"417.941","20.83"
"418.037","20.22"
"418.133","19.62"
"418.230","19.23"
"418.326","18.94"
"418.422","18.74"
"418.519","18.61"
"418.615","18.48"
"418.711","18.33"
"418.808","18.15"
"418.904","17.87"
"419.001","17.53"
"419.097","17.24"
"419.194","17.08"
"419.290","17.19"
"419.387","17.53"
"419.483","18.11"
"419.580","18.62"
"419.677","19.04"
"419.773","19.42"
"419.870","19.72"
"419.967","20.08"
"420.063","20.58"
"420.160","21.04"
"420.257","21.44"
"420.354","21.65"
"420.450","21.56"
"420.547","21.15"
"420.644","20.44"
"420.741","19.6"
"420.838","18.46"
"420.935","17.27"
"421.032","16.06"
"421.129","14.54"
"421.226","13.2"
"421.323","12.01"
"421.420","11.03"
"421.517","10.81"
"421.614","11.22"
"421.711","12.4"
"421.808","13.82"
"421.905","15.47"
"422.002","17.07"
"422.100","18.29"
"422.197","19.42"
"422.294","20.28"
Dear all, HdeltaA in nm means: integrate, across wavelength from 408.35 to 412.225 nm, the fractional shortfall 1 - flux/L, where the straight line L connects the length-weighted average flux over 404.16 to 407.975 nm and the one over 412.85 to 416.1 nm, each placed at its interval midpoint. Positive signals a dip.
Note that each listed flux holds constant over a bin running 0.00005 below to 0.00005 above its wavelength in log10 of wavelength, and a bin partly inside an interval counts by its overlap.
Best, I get 0.83 nm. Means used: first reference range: 22.3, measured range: 16.9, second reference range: 20.7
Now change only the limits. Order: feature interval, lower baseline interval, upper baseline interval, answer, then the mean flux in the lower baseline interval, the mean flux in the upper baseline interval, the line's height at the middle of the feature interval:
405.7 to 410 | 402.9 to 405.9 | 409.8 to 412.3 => 0.56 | 25.2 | 17.6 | 21.3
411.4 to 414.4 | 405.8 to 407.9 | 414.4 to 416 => 0.25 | 20.5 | 20.8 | 20.8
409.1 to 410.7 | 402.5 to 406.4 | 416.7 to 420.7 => 0.36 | 24.9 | 19.7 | 22.9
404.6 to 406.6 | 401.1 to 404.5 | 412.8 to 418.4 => 0.04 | 24.5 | 20.4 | 23.6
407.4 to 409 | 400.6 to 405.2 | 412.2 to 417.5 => 0.40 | 24.5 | 20.1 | 22.5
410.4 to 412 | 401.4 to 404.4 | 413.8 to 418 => 0.29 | 24.5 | 20.3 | 21.8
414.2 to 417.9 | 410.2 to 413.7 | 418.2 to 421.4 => -0.35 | 18.6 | 18.4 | 18.5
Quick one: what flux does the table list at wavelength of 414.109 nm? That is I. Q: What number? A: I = 20.35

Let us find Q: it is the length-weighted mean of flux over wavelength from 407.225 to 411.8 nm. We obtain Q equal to 17.6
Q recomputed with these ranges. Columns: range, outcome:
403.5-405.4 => 26.3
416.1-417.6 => 19.6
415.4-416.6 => 18.6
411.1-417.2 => 19.5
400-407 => 23.1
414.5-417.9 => 20.3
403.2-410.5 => 20.9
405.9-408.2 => 20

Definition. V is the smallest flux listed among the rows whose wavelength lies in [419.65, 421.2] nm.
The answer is 14.54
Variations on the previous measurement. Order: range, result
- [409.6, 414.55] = 14.5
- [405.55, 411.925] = 12.37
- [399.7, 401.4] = 17.29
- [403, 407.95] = 16.22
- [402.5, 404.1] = 21.06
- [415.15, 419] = 16.4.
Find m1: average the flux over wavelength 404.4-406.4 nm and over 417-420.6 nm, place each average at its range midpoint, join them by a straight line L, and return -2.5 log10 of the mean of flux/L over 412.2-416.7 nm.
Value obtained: 0.05 mag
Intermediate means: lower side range 23.9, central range 20.1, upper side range 19.7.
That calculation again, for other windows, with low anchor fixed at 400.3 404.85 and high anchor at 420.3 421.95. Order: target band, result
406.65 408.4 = 0.170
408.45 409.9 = 0.304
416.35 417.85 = -0.149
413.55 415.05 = -0.117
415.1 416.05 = -0.109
